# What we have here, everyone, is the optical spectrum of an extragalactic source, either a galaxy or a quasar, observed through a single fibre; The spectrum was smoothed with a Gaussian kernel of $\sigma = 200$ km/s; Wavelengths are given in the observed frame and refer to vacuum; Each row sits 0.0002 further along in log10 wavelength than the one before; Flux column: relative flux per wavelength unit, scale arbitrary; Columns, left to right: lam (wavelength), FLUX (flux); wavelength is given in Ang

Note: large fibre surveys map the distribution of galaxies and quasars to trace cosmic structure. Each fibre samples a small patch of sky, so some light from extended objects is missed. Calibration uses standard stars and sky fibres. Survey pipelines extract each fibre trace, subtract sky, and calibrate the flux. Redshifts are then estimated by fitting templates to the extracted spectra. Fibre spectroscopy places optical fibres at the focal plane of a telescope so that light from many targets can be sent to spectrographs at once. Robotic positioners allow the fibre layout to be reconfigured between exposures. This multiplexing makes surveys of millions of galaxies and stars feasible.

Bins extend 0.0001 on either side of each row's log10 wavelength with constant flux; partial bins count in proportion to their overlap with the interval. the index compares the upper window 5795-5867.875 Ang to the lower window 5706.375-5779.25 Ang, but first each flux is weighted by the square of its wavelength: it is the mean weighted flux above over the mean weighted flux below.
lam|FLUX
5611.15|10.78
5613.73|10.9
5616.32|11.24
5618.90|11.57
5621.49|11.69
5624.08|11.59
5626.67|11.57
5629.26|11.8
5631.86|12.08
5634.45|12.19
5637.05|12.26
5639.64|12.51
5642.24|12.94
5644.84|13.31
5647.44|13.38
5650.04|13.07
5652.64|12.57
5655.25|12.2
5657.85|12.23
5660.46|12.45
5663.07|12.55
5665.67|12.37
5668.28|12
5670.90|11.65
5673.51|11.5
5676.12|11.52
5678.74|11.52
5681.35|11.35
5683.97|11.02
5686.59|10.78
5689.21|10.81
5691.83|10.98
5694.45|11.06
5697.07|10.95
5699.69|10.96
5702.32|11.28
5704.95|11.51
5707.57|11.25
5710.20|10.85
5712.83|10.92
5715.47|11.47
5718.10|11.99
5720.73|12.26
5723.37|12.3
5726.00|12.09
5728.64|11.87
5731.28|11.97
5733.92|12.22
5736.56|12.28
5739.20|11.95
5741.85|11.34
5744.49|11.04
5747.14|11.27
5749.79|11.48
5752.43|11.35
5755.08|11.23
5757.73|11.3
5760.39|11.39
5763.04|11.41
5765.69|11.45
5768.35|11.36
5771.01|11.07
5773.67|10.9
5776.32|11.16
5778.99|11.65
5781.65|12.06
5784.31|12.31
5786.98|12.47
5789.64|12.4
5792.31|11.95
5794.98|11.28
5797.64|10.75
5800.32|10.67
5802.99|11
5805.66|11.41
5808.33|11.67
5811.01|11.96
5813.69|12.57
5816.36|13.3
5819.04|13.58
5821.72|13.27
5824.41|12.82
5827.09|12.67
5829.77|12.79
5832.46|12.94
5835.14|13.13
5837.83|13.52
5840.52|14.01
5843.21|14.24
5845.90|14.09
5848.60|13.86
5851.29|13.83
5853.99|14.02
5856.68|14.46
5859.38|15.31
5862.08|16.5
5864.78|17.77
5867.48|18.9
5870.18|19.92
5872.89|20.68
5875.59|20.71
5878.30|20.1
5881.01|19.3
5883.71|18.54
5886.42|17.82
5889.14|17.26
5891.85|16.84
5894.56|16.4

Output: 1.2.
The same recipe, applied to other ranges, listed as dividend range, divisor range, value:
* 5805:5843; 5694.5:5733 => 1.16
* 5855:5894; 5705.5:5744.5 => 1.62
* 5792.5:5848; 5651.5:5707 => 1.14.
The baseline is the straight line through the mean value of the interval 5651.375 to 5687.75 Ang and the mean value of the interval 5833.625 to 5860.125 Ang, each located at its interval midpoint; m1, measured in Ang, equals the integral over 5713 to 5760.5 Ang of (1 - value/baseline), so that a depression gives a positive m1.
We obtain 3.6 Ang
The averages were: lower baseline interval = 11.8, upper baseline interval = 14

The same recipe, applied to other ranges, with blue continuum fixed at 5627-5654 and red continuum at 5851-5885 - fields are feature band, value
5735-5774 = 9.7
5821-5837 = 3.8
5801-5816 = 4.3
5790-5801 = 3.3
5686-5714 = 5.8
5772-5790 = 4.6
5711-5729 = 3.2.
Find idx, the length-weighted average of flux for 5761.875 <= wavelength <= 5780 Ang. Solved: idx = 11.3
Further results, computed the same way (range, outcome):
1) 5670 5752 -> 11.5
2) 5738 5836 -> 11.8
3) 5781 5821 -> 12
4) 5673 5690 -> 11.2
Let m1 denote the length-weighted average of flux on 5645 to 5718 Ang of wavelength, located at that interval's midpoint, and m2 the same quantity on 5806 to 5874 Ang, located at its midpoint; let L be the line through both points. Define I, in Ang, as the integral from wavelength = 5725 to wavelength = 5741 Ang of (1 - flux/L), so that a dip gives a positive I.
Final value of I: 0.7 Ang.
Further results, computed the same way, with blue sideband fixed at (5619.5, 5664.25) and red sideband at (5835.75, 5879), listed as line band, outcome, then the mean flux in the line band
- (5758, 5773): 3.4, 11.3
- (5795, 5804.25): 2.6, 10.9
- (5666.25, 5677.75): 1.1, 11.7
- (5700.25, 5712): 2.0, 11.2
